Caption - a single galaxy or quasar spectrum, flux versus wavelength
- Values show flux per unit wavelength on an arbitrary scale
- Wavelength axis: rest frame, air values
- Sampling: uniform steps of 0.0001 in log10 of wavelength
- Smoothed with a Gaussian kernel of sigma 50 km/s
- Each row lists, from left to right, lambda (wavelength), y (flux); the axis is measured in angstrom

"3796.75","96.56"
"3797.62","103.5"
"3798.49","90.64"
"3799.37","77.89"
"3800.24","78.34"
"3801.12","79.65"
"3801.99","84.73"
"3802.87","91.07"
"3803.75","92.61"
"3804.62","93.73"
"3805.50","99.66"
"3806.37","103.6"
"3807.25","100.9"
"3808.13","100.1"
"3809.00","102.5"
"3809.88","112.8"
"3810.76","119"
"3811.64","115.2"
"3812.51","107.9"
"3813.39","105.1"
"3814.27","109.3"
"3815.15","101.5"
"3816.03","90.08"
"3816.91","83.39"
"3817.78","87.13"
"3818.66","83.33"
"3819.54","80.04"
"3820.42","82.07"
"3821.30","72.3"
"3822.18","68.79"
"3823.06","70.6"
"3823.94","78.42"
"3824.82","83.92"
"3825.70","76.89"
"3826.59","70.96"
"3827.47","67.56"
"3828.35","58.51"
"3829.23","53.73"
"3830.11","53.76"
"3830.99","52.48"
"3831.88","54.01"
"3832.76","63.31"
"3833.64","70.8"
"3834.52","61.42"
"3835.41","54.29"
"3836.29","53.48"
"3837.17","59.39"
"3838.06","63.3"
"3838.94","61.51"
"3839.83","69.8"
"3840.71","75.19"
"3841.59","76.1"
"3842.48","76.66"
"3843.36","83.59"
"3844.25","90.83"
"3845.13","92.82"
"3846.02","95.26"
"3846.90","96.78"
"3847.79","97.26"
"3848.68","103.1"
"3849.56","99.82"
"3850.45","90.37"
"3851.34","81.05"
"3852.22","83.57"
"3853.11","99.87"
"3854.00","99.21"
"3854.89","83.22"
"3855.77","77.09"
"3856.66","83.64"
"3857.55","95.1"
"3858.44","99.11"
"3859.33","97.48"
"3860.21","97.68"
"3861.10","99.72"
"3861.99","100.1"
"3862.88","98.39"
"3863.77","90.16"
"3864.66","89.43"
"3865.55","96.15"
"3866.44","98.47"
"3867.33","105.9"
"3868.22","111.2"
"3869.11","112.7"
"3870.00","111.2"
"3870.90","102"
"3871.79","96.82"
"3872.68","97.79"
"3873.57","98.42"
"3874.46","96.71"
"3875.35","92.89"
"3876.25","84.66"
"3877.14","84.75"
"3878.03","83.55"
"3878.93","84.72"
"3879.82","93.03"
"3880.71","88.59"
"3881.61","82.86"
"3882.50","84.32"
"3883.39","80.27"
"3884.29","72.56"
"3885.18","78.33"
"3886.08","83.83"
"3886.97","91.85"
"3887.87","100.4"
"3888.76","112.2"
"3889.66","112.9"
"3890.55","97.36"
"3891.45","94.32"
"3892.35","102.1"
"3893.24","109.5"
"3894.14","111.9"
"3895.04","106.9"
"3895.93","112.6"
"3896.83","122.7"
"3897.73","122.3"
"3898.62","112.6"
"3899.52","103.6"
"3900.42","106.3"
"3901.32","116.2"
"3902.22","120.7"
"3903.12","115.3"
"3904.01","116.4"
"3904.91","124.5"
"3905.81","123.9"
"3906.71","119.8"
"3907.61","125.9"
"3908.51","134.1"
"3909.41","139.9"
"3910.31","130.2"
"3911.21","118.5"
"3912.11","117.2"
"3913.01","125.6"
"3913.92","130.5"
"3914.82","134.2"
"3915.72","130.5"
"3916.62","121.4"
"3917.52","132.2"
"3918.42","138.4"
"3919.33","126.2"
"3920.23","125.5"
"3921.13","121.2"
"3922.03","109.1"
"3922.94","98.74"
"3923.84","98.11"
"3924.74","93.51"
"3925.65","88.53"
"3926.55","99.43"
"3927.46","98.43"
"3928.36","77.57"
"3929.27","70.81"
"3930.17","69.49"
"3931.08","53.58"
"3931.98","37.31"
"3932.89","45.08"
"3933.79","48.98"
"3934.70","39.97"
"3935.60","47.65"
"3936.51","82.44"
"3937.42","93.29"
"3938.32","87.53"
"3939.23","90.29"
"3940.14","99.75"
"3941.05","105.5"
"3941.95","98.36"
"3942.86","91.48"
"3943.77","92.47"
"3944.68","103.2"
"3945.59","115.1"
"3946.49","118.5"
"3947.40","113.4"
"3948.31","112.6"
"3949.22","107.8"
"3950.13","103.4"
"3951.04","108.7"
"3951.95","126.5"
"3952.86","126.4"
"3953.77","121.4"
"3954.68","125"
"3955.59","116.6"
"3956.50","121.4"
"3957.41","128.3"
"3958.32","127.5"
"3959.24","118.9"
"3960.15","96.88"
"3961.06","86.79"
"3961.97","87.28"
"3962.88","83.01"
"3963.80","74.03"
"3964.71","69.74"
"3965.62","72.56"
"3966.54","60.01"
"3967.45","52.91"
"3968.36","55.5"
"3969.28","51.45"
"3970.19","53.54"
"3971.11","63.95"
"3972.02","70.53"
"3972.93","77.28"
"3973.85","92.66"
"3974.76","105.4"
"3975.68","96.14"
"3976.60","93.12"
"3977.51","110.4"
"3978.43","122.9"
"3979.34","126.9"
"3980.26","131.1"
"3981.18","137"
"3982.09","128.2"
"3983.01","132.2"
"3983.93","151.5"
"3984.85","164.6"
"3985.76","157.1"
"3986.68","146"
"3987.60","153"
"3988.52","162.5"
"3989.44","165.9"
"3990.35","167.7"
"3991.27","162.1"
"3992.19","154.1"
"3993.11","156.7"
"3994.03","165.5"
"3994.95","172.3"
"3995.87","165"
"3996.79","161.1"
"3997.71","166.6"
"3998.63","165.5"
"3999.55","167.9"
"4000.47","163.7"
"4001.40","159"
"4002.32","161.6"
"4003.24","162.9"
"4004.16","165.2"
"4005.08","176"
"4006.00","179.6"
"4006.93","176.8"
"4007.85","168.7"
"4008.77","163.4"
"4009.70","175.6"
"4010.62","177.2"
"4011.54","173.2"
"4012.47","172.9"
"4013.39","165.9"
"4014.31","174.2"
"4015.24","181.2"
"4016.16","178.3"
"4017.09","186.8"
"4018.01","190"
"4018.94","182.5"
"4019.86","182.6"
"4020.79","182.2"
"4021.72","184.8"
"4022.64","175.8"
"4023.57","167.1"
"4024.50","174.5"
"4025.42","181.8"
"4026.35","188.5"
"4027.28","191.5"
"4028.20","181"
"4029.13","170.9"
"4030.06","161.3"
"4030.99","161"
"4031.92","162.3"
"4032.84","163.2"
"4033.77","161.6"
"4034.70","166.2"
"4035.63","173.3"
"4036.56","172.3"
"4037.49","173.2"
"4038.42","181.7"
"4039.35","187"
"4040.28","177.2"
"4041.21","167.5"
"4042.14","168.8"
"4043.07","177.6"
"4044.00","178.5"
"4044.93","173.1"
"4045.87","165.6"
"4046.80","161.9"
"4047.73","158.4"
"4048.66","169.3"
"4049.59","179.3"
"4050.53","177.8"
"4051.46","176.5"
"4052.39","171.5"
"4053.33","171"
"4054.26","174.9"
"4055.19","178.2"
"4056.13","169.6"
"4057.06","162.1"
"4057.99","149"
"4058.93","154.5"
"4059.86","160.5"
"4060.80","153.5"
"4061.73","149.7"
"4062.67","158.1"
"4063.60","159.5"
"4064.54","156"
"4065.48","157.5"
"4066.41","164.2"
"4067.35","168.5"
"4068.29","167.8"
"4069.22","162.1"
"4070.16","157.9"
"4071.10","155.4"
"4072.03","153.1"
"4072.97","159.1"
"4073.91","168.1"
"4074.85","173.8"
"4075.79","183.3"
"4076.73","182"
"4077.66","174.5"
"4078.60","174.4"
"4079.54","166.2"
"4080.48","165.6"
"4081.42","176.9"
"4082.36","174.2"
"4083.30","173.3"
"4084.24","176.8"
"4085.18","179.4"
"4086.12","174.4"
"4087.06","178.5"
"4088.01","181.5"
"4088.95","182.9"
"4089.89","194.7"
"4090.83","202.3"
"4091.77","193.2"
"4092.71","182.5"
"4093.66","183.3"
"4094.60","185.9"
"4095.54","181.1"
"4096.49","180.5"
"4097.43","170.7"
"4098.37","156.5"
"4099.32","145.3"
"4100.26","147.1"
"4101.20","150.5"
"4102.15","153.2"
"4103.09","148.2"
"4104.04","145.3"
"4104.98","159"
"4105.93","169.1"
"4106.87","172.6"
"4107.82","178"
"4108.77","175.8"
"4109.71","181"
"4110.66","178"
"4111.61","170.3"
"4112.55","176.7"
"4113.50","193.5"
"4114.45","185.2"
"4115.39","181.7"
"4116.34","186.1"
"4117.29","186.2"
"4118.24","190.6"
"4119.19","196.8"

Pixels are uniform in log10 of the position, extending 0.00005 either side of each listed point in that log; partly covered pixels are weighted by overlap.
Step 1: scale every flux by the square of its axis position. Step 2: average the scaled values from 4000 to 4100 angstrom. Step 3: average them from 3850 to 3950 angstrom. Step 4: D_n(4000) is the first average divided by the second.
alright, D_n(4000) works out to 1.85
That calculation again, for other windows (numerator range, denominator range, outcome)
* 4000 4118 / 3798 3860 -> 2.30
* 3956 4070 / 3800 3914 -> 1.75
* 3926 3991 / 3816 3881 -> 1.27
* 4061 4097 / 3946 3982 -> 1.85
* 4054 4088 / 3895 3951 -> 1.72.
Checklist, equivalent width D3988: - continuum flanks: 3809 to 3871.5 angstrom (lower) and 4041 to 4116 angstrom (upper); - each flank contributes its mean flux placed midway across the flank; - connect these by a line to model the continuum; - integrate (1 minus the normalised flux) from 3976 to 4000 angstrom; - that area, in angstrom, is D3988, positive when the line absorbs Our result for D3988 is -1.9 angstrom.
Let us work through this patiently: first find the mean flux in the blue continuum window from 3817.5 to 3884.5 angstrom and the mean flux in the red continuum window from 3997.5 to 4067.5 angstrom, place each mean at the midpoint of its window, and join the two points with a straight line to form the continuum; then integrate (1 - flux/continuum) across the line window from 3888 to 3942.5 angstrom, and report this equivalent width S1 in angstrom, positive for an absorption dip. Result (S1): 4.4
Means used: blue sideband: 83.8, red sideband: 171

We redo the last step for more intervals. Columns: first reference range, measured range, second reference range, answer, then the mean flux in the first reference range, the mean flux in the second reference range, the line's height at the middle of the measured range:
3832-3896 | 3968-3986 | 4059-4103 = 3.55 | 89.8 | 169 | 131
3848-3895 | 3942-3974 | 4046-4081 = 7.85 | 94.8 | 166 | 127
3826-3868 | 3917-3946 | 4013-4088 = 6.90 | 81.5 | 171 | 119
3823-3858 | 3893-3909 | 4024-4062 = -1.91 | 76.5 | 170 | 105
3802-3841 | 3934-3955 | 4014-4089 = 4.83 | 80.8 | 171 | 129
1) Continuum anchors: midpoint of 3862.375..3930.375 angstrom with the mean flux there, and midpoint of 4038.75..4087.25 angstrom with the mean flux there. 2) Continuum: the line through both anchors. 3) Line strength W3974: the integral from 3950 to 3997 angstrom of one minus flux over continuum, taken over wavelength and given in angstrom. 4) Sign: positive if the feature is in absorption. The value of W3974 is 6.55 angstrom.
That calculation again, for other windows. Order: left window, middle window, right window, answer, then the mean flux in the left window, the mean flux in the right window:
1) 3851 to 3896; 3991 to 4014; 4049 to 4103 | -4.02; 95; 169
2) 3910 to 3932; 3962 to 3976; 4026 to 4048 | 6.46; 107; 172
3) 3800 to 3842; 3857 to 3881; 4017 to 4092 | 0.66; 80.7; 172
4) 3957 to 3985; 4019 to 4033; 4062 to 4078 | -4.33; 96.7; 165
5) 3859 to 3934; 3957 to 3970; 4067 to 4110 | 4.49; 102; 171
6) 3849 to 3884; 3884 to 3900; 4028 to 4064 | 0.21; 93.6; 168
